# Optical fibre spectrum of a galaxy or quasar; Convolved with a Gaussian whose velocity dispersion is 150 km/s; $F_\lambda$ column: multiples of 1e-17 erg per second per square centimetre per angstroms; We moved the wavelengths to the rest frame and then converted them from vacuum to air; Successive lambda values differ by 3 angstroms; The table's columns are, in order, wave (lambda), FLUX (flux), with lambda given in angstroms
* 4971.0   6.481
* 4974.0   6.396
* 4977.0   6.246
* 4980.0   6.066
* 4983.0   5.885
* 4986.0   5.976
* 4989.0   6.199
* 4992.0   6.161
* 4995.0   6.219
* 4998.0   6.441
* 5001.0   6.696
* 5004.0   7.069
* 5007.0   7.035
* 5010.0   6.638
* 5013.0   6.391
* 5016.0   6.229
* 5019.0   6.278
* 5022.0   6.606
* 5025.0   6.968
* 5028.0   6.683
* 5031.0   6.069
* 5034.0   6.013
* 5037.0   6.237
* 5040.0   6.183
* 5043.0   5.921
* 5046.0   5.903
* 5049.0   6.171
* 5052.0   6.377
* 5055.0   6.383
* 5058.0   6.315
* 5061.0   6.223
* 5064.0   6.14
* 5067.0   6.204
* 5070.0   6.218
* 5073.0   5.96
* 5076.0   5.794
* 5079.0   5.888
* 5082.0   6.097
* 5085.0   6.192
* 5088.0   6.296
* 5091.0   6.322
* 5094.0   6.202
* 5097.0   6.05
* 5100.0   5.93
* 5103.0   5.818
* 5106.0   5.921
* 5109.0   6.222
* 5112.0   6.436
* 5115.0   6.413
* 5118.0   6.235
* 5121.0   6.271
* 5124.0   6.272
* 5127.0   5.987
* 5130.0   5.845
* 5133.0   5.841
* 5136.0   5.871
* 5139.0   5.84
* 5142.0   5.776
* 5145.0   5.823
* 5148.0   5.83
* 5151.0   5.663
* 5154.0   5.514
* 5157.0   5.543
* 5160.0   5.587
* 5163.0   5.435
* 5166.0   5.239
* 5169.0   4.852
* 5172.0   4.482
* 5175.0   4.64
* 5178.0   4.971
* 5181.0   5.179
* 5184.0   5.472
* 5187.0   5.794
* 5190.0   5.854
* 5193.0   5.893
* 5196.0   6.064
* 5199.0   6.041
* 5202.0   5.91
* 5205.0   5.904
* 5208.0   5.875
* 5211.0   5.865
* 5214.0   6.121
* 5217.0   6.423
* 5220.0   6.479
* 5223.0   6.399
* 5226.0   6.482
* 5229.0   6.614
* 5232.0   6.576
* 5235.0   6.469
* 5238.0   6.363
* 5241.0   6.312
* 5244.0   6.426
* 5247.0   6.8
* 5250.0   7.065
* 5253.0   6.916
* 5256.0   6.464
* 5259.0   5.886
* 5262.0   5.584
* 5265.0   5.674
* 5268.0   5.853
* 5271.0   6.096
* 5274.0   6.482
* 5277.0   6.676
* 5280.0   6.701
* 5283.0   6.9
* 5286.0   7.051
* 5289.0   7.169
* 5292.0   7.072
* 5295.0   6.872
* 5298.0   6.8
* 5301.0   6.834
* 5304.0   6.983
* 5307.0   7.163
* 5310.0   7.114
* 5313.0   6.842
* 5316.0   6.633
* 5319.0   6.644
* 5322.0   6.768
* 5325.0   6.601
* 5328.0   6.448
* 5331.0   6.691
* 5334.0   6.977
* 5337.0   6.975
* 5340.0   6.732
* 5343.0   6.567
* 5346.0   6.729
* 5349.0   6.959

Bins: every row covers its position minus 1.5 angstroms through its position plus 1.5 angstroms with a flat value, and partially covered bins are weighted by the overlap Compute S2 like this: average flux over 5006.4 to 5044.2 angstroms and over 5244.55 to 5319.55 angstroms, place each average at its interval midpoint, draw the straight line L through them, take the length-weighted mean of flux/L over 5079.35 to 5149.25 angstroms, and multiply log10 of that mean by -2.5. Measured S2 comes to 0.07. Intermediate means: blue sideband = 6.39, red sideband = 6.65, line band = 6.06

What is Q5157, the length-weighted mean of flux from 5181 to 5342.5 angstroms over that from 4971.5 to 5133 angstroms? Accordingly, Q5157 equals 1.04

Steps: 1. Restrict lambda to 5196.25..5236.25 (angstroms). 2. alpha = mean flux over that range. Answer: 6.24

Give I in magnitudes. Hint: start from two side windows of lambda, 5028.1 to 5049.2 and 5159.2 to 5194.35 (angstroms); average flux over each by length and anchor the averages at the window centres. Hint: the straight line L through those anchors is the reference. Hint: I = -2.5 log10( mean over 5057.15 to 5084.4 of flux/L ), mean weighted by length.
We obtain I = -0.03 mag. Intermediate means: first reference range 6.11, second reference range 5.27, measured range 6.09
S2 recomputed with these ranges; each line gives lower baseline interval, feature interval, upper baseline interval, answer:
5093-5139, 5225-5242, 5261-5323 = 0.00 mag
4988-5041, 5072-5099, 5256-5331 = 0.07 mag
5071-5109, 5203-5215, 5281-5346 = 0.09 mag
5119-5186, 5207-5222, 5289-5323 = -0.01 mag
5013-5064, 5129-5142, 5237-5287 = 0.09 mag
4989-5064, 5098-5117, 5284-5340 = 0.07 mag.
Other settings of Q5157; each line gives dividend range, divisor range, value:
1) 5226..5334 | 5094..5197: 1.16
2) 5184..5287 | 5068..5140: 1.03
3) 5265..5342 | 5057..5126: 1.10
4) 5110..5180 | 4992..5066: 0.89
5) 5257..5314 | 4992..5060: 1.03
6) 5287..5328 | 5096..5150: 1.14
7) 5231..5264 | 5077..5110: 1.06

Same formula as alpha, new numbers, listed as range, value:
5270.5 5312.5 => 6.87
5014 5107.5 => 6.18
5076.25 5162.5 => 5.98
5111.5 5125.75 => 6.31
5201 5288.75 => 6.37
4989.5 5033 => 6.52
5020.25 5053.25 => 6.28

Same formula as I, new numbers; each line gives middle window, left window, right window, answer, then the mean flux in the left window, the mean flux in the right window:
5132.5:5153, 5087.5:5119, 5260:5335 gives 0.08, 6.16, 6.66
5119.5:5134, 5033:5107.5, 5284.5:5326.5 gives 0.04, 6.11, 6.9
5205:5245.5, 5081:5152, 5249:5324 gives 0.02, 6.05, 6.65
